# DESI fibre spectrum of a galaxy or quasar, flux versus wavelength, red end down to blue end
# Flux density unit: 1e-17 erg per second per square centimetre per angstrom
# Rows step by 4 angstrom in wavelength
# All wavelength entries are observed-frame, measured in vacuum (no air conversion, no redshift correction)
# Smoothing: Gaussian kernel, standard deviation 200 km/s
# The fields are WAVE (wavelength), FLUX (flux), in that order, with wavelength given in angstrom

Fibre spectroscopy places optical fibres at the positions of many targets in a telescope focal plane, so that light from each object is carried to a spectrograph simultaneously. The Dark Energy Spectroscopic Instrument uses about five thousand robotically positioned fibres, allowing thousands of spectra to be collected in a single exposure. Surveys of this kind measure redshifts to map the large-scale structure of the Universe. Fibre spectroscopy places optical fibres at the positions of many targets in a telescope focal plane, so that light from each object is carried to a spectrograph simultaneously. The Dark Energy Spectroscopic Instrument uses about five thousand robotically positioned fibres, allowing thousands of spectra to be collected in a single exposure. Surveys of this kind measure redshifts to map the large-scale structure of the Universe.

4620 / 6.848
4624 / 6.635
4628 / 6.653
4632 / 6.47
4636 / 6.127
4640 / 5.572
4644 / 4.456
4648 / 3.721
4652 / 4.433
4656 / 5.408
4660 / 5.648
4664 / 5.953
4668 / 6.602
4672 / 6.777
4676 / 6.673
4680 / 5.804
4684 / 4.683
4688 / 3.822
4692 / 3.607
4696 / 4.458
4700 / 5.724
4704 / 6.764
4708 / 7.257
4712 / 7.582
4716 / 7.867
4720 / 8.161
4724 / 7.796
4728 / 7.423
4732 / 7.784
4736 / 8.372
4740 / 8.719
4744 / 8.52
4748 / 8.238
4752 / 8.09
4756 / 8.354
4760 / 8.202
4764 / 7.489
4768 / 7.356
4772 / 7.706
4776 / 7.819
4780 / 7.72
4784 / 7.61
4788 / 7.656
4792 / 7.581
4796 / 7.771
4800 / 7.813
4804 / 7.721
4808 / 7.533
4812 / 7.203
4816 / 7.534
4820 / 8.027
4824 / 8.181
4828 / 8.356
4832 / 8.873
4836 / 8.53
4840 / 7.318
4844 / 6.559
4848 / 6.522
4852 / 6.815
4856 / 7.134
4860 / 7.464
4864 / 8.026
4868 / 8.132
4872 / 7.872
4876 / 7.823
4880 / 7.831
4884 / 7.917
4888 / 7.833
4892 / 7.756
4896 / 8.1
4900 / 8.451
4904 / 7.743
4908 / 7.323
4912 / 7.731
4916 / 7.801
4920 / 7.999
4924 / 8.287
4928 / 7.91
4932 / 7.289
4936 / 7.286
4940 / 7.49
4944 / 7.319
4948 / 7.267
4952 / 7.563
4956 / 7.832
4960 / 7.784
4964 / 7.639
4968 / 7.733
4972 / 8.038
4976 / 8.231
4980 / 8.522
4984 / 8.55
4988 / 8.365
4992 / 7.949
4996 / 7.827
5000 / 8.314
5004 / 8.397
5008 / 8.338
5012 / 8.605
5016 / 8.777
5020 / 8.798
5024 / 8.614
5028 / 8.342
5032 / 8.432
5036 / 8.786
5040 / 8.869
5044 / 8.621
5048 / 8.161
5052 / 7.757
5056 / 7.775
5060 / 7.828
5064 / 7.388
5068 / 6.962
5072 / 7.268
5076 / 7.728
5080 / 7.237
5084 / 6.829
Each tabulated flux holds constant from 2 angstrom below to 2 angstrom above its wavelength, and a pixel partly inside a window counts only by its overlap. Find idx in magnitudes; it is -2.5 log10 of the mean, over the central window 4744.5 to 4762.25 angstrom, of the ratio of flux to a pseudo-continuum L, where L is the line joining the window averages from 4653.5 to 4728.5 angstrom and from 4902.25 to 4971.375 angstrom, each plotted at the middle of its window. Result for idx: -0.25 mag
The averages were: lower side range 6.17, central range 8.24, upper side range 7.65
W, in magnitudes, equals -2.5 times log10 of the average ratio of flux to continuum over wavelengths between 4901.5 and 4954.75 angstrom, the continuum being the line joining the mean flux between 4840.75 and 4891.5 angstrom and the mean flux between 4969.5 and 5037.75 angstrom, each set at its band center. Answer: 0.04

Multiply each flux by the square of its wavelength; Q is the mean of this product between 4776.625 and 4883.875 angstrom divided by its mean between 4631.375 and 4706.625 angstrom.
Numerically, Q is 1.52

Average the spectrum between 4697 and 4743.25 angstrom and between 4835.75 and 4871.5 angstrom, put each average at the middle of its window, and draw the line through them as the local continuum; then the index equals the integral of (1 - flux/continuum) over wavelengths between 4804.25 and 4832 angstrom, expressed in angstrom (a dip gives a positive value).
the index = -1.78 angstrom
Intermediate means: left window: 7.54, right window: 7.35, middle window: 7.88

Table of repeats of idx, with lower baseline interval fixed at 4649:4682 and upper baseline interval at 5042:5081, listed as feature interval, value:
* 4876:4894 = -0.143 mag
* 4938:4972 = -0.061 mag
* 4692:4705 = 0.146 mag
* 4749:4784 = -0.235 mag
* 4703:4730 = -0.239 mag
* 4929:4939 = -0.042 mag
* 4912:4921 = -0.123 mag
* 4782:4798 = -0.190 mag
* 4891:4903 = -0.171 mag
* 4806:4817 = -0.139 mag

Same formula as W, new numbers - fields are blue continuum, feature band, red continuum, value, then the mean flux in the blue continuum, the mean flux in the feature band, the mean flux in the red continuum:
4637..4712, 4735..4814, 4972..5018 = -0.232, 5.48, 7.87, 8.34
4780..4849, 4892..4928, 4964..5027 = 0.015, 7.71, 7.92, 8.32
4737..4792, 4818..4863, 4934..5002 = 0.041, 7.95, 7.63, 7.87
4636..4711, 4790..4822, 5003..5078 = -0.187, 5.46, 7.65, 8.18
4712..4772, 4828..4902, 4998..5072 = 0.050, 8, 7.74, 8.24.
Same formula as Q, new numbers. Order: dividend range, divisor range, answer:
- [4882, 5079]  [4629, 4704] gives 1.69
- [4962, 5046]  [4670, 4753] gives 1.38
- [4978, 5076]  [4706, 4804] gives 1.17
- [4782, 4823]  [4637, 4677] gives 1.48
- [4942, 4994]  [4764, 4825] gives 1.11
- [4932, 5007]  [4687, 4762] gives 1.20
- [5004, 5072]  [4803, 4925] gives 1.14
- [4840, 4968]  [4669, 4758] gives 1.19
